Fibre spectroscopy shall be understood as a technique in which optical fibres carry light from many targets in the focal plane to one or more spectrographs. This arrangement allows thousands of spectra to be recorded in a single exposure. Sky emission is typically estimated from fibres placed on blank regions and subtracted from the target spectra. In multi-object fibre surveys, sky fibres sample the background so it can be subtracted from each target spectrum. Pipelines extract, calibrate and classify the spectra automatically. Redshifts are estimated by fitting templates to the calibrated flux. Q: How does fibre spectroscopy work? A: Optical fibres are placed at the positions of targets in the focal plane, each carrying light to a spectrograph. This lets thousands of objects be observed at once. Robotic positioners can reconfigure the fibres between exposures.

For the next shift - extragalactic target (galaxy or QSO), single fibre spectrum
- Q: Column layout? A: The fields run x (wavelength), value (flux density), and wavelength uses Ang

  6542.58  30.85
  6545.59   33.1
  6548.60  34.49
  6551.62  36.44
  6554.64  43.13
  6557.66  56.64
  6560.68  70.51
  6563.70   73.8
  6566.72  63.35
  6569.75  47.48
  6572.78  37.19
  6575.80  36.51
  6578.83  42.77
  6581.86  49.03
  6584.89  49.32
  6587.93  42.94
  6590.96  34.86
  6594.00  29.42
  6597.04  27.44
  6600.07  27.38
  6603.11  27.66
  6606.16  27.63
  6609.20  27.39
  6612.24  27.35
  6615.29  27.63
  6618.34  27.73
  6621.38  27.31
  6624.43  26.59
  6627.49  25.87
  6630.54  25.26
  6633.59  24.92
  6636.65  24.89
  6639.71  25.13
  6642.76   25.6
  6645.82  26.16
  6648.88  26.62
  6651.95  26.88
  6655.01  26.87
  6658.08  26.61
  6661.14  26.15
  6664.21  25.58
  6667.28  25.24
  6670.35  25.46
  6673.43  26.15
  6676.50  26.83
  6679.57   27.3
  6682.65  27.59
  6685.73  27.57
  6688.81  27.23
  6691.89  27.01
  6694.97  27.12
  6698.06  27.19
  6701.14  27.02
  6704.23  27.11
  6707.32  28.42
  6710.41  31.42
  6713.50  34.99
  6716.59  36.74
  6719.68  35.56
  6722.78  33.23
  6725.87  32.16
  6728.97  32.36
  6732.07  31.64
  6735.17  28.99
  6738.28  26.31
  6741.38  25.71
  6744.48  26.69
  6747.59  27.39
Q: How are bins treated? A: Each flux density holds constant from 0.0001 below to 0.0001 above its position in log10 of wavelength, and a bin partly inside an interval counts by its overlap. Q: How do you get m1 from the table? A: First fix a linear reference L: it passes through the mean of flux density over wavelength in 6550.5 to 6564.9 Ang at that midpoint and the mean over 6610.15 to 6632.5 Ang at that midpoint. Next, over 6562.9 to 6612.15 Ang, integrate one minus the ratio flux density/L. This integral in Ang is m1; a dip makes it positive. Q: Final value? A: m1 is 4.3 Ang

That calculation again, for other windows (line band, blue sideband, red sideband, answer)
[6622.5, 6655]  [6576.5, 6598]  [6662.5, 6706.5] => 6.8 Ang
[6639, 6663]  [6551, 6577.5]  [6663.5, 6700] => 5.1 Ang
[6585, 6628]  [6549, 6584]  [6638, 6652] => 9.1 Ang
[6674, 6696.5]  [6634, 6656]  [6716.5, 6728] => 2.2 Ang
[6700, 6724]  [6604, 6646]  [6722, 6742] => -2.0 Ang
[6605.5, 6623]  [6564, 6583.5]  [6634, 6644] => 3.2 Ang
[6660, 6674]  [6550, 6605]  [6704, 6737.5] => 4.2 Ang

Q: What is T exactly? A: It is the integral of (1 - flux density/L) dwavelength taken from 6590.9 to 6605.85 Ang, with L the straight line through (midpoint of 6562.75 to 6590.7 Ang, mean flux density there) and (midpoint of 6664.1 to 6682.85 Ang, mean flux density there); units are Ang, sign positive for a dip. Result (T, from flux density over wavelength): 5.0 Ang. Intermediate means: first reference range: 48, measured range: 28.7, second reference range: 26.3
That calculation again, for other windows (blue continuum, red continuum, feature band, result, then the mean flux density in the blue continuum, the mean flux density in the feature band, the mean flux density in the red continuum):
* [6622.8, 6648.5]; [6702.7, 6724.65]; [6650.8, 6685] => 2.4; 25.6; 26.4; 32.5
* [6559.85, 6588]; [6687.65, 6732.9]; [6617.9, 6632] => 5.5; 51.2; 26.5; 30.6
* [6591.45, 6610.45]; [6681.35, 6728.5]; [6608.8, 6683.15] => 6.9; 28.2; 26.3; 30.1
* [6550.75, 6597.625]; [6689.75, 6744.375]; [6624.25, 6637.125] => 4.7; 46.8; 25.4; 30.1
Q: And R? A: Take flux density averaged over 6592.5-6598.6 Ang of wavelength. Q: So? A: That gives 28.4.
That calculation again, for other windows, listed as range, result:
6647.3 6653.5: 26.7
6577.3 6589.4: 46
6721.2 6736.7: 31.7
